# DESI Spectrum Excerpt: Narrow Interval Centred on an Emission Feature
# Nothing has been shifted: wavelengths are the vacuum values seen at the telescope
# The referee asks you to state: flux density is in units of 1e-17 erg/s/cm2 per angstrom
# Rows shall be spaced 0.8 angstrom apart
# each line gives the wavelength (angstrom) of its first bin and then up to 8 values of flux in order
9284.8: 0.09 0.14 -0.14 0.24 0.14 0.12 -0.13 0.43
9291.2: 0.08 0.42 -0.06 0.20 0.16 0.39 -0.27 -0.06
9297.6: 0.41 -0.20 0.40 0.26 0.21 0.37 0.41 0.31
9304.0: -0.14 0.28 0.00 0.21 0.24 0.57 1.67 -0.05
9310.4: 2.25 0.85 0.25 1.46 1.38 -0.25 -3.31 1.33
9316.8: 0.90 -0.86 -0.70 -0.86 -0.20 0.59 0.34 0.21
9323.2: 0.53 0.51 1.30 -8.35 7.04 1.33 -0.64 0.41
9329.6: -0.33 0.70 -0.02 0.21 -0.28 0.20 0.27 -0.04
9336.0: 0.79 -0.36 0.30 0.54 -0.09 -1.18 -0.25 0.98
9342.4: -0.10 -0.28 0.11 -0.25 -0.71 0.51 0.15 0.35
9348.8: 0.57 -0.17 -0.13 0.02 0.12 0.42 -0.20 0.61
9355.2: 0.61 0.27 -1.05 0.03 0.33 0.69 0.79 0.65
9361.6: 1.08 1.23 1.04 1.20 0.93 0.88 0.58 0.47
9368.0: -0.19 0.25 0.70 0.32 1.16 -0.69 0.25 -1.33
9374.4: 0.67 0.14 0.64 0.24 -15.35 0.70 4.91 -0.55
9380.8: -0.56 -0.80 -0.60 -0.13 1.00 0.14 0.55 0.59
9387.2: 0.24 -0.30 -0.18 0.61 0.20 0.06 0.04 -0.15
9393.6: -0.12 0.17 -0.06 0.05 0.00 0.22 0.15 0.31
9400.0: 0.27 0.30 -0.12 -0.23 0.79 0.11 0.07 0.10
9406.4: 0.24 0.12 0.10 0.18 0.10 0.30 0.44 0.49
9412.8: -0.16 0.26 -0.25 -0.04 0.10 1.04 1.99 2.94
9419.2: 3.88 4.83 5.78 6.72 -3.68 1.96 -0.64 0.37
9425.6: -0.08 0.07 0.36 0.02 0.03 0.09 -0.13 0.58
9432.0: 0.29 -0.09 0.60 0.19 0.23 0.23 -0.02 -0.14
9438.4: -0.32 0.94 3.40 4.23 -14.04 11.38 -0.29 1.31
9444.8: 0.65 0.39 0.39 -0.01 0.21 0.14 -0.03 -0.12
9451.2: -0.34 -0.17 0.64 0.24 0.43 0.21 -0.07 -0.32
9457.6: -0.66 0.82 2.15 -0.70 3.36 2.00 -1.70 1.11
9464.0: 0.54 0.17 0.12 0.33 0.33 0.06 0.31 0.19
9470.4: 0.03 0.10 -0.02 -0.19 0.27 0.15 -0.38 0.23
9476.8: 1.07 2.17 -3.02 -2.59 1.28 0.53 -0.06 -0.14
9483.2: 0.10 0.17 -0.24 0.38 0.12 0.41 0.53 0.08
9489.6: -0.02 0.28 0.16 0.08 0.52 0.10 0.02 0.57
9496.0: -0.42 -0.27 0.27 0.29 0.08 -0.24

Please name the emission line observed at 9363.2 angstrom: H-gamma 4340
